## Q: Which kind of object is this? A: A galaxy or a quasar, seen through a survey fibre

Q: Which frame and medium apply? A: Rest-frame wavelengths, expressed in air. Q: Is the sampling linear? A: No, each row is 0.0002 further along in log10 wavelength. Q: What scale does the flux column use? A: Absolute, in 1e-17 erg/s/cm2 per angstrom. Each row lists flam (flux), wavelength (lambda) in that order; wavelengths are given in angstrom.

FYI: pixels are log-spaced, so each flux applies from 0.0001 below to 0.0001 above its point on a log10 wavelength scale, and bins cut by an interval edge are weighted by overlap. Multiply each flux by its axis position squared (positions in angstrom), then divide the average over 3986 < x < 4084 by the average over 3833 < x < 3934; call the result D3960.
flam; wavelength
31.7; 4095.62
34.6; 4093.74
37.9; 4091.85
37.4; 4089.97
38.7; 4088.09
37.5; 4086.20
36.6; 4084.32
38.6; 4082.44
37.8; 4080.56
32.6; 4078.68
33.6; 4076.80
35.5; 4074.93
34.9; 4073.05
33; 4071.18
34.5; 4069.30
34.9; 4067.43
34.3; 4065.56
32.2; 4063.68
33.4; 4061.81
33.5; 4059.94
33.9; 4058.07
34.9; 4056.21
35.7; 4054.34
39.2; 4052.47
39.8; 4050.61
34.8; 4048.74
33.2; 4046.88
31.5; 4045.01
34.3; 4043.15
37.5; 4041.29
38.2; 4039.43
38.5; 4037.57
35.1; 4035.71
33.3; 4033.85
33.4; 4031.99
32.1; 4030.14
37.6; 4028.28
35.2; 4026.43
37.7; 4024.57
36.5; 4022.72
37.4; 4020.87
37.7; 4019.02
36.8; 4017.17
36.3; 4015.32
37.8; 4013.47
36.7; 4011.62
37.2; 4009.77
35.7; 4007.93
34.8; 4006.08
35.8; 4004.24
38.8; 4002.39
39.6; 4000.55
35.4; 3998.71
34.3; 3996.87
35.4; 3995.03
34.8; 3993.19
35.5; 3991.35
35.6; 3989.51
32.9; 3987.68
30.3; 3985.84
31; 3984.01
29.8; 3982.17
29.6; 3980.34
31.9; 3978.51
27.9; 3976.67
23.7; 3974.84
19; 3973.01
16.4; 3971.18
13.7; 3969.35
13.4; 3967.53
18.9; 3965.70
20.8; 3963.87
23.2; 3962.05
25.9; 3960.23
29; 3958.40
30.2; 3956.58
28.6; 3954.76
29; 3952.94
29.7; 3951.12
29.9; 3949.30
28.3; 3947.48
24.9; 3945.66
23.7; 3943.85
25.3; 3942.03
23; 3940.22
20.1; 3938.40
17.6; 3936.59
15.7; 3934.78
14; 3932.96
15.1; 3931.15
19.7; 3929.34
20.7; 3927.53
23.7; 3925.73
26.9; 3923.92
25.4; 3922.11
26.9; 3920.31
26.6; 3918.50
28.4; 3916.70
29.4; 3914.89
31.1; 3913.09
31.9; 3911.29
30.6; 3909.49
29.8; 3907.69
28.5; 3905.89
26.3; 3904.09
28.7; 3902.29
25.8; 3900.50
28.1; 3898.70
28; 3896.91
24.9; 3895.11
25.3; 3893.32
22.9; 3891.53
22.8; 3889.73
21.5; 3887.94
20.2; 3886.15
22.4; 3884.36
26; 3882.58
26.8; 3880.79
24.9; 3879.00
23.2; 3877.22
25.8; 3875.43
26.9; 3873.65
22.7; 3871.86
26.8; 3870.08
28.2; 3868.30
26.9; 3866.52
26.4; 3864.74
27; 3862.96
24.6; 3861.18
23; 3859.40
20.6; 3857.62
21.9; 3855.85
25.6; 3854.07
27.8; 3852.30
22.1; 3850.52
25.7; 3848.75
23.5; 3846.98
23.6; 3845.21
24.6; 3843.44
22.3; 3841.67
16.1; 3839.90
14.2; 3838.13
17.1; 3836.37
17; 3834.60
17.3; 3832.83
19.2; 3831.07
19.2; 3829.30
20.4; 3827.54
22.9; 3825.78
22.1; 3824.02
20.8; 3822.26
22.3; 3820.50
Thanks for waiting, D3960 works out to 1.57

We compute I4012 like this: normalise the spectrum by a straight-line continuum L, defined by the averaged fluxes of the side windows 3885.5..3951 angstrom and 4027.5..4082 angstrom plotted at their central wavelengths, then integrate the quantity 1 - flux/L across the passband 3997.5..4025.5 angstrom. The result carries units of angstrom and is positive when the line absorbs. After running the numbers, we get -4.6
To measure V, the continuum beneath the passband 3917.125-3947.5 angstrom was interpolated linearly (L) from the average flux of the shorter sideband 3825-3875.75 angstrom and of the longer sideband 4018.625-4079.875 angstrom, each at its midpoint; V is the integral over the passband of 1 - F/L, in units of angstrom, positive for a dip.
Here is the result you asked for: 6.2 angstrom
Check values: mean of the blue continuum 22.7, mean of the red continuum 35.1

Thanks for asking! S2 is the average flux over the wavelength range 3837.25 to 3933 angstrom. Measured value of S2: 24.8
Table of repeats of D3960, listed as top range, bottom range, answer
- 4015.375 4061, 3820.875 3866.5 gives 1.80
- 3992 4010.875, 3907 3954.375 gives 1.51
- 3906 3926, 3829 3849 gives 1.49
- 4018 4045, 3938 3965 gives 1.43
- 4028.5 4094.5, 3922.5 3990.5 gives 1.53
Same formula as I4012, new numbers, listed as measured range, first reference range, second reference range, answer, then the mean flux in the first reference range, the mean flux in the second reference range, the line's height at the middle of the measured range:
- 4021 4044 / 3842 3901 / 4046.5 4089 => -1.64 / 24.7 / 35.4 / 33.5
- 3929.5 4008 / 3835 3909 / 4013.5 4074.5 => 9.56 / 24.4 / 35.4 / 30.6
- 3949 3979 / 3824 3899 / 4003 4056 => 6.78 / 23.2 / 36.1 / 31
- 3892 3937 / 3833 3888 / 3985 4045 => 3.80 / 23.4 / 35.8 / 27.7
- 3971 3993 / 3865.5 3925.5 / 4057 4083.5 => 0.85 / 26.4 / 34.5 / 30.4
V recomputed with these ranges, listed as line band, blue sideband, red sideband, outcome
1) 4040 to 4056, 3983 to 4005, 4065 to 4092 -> -0.1 angstrom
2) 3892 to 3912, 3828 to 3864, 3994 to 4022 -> -0.7 angstrom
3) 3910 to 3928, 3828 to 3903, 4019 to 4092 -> -0.3 angstrom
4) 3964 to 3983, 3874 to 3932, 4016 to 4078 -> 5.0 angstrom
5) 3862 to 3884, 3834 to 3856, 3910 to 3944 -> -3.5 angstrom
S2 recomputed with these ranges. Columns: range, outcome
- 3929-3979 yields 22.8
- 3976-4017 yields 34.5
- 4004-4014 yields 36.3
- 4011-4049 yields 35.8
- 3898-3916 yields 29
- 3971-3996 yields 30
